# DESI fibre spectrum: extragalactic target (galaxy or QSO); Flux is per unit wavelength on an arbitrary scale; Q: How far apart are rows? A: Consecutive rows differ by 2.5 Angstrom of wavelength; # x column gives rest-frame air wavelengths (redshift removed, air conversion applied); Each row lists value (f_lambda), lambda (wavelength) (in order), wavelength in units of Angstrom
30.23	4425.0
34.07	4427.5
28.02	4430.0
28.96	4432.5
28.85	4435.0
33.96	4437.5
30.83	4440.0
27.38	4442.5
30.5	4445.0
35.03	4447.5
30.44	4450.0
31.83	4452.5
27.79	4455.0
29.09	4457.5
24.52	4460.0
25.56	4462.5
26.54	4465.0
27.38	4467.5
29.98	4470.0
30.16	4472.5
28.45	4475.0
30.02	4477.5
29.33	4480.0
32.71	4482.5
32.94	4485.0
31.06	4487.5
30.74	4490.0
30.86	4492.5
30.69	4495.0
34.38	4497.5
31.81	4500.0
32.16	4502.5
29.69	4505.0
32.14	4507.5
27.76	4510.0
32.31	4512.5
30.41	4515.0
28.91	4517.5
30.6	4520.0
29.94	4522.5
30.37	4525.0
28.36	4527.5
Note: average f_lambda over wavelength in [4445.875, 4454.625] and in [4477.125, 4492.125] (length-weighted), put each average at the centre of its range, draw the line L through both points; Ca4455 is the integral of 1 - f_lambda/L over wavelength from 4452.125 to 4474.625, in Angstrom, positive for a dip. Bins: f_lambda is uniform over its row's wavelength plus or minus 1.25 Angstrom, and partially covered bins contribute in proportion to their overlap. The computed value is 2.6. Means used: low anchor 31.9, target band 28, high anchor 31.2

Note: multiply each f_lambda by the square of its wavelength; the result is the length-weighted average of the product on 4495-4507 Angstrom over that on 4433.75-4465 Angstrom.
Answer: 1.1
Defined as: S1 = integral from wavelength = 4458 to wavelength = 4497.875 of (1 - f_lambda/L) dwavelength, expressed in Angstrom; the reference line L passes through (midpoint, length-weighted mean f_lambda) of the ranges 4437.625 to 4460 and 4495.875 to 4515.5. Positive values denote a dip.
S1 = 1.6 Angstrom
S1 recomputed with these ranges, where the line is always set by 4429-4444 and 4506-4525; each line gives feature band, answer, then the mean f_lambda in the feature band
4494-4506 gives -0.6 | 31.8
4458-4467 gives 1.2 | 26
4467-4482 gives 0.3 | 29.5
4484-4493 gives -0.4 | 31.4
